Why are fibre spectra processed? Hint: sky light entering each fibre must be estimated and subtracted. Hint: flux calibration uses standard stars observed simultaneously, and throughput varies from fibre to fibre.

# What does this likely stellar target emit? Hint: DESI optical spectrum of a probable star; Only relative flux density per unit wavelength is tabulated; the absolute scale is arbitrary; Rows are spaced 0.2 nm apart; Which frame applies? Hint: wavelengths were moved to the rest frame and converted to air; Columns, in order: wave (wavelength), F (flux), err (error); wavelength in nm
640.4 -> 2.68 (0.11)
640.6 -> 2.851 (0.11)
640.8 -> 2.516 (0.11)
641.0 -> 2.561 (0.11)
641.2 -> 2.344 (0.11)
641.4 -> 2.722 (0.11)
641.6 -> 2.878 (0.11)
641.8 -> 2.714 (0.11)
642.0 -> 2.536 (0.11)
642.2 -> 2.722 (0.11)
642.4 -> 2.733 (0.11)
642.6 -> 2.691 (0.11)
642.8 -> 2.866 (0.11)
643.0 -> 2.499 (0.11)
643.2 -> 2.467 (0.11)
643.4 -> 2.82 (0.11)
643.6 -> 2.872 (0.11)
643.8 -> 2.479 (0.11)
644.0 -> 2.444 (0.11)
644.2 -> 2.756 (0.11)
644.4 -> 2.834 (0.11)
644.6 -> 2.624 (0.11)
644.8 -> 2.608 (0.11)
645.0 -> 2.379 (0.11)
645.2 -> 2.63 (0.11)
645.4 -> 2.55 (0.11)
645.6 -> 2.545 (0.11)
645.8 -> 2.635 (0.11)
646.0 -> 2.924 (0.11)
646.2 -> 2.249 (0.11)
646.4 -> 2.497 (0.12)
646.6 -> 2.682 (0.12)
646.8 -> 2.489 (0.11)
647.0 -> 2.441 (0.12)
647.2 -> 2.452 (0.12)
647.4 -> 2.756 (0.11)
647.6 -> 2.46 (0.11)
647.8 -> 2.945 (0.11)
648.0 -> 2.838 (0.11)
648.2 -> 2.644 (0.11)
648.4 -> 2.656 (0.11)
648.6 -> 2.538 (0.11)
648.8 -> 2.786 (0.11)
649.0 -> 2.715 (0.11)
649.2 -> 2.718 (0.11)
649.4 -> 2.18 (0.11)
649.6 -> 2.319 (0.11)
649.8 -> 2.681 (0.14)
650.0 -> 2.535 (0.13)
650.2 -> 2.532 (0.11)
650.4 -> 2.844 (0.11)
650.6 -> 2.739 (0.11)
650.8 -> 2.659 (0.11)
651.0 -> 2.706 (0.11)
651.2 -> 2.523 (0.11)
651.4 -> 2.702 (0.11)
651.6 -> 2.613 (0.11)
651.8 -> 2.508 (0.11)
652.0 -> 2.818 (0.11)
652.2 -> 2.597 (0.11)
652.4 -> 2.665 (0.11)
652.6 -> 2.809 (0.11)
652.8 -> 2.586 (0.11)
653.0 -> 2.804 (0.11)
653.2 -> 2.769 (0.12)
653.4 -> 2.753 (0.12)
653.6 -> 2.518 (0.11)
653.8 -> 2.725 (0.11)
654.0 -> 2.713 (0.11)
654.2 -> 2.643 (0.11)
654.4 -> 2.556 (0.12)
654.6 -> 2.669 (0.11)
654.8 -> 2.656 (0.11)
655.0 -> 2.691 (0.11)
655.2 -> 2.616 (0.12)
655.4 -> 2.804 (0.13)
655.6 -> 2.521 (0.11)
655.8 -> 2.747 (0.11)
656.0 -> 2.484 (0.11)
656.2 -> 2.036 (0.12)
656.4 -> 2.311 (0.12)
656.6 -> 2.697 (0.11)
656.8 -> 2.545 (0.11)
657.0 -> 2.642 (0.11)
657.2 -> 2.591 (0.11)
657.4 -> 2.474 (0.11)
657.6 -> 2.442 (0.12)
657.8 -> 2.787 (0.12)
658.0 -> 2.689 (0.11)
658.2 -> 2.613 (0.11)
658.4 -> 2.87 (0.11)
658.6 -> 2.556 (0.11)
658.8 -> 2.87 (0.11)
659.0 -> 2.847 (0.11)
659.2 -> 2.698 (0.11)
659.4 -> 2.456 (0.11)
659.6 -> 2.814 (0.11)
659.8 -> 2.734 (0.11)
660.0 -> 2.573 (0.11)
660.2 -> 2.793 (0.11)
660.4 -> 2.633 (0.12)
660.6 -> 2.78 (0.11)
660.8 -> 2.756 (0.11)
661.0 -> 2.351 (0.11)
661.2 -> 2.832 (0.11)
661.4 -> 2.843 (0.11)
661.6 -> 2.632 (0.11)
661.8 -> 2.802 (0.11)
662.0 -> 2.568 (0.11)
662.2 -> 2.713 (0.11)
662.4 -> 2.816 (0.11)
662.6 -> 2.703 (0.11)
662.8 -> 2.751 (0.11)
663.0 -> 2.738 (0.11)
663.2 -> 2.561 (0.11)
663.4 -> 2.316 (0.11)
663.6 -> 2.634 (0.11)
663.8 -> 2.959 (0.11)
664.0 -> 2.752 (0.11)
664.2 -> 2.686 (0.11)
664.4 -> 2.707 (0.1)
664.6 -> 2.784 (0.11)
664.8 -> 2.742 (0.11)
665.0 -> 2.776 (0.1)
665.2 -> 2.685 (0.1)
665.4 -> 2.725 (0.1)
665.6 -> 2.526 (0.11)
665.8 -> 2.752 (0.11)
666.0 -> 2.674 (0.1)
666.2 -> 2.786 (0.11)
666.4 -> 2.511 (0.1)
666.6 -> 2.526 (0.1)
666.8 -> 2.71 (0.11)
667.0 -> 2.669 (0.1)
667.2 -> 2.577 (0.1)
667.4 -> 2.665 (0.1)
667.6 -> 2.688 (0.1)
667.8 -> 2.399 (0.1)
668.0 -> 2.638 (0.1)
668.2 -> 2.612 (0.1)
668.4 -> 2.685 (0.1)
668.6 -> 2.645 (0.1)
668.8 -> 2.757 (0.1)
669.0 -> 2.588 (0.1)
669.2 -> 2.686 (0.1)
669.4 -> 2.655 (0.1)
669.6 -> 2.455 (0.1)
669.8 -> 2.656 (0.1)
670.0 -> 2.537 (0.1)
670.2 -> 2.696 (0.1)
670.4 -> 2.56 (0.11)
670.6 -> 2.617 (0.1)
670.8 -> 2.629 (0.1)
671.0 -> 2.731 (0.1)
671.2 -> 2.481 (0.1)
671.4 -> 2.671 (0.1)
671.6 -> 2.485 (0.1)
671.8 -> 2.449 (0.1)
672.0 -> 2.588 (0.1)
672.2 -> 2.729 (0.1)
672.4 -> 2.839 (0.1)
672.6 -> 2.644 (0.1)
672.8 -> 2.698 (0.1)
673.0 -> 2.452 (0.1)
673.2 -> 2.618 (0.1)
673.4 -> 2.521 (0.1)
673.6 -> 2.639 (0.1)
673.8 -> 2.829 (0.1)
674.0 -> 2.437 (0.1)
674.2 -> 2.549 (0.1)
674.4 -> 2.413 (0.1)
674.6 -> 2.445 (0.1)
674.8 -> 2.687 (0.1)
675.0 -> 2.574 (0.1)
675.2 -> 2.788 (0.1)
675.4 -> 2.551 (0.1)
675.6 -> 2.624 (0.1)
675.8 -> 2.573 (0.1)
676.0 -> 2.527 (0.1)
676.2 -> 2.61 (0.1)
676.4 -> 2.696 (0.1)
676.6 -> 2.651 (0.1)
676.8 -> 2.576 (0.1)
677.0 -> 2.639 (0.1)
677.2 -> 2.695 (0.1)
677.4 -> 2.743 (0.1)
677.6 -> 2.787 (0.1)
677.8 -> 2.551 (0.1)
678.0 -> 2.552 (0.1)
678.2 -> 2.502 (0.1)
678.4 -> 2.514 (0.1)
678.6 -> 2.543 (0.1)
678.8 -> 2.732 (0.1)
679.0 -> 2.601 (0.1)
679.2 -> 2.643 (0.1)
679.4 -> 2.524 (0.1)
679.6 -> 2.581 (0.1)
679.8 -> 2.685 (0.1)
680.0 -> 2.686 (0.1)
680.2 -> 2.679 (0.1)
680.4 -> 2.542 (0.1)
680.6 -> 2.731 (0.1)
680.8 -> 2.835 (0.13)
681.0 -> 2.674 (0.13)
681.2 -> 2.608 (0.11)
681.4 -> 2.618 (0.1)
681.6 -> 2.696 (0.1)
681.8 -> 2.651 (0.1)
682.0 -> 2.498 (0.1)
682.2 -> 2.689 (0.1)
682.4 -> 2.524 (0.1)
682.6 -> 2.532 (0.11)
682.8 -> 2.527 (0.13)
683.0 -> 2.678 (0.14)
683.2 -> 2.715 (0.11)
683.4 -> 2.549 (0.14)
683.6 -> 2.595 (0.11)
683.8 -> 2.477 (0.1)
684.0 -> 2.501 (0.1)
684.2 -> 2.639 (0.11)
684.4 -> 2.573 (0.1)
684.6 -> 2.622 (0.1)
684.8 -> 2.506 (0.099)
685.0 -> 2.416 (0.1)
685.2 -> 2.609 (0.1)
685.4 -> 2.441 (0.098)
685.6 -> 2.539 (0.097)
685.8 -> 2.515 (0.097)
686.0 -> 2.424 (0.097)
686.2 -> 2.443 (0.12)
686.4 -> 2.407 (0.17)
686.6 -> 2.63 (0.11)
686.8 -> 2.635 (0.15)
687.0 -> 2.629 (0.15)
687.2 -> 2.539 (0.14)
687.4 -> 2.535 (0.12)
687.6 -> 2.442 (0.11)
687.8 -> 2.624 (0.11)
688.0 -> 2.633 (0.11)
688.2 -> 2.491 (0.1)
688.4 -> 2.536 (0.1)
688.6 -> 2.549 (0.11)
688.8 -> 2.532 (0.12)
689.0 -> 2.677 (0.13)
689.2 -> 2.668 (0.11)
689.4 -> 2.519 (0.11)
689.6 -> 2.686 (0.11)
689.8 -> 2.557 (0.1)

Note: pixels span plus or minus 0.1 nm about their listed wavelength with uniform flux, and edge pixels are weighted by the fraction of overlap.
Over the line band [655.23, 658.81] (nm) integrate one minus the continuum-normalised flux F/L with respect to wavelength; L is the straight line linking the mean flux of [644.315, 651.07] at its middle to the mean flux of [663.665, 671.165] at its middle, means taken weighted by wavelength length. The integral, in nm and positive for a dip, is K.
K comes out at 0.06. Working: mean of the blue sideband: 2.61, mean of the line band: 2.59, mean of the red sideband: 2.66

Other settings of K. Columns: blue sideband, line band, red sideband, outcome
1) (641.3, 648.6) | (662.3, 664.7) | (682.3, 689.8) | -0.092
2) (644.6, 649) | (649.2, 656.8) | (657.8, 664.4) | 0.094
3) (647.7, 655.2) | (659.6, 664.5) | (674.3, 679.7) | -0.111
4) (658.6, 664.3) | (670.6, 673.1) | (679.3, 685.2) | 0.033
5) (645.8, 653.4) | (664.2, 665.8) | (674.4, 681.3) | -0.048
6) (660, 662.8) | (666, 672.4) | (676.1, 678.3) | 0.124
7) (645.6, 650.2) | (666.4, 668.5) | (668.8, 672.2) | -0.009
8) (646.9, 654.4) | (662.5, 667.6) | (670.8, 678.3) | -0.104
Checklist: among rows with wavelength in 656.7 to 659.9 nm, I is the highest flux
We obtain 2.87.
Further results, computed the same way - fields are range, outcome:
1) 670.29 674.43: 2.839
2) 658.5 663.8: 2.959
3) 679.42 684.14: 2.835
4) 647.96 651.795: 2.844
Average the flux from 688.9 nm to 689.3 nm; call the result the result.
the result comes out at 2.67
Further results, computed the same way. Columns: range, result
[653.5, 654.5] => 2.63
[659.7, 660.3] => 2.7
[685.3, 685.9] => 2.5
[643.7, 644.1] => 2.46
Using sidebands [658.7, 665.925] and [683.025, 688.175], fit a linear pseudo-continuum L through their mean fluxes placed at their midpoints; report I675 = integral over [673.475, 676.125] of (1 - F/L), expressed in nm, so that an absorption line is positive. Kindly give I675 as 0.03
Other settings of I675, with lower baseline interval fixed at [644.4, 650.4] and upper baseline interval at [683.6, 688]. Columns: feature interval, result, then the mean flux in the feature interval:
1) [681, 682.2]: -0.04 nm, 2.63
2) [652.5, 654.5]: -0.08 nm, 2.69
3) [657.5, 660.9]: -0.16 nm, 2.7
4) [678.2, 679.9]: -0.03 nm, 2.6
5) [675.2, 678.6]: -0.09 nm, 2.62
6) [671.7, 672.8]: -0.04 nm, 2.65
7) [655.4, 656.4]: 0.04 nm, 2.47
